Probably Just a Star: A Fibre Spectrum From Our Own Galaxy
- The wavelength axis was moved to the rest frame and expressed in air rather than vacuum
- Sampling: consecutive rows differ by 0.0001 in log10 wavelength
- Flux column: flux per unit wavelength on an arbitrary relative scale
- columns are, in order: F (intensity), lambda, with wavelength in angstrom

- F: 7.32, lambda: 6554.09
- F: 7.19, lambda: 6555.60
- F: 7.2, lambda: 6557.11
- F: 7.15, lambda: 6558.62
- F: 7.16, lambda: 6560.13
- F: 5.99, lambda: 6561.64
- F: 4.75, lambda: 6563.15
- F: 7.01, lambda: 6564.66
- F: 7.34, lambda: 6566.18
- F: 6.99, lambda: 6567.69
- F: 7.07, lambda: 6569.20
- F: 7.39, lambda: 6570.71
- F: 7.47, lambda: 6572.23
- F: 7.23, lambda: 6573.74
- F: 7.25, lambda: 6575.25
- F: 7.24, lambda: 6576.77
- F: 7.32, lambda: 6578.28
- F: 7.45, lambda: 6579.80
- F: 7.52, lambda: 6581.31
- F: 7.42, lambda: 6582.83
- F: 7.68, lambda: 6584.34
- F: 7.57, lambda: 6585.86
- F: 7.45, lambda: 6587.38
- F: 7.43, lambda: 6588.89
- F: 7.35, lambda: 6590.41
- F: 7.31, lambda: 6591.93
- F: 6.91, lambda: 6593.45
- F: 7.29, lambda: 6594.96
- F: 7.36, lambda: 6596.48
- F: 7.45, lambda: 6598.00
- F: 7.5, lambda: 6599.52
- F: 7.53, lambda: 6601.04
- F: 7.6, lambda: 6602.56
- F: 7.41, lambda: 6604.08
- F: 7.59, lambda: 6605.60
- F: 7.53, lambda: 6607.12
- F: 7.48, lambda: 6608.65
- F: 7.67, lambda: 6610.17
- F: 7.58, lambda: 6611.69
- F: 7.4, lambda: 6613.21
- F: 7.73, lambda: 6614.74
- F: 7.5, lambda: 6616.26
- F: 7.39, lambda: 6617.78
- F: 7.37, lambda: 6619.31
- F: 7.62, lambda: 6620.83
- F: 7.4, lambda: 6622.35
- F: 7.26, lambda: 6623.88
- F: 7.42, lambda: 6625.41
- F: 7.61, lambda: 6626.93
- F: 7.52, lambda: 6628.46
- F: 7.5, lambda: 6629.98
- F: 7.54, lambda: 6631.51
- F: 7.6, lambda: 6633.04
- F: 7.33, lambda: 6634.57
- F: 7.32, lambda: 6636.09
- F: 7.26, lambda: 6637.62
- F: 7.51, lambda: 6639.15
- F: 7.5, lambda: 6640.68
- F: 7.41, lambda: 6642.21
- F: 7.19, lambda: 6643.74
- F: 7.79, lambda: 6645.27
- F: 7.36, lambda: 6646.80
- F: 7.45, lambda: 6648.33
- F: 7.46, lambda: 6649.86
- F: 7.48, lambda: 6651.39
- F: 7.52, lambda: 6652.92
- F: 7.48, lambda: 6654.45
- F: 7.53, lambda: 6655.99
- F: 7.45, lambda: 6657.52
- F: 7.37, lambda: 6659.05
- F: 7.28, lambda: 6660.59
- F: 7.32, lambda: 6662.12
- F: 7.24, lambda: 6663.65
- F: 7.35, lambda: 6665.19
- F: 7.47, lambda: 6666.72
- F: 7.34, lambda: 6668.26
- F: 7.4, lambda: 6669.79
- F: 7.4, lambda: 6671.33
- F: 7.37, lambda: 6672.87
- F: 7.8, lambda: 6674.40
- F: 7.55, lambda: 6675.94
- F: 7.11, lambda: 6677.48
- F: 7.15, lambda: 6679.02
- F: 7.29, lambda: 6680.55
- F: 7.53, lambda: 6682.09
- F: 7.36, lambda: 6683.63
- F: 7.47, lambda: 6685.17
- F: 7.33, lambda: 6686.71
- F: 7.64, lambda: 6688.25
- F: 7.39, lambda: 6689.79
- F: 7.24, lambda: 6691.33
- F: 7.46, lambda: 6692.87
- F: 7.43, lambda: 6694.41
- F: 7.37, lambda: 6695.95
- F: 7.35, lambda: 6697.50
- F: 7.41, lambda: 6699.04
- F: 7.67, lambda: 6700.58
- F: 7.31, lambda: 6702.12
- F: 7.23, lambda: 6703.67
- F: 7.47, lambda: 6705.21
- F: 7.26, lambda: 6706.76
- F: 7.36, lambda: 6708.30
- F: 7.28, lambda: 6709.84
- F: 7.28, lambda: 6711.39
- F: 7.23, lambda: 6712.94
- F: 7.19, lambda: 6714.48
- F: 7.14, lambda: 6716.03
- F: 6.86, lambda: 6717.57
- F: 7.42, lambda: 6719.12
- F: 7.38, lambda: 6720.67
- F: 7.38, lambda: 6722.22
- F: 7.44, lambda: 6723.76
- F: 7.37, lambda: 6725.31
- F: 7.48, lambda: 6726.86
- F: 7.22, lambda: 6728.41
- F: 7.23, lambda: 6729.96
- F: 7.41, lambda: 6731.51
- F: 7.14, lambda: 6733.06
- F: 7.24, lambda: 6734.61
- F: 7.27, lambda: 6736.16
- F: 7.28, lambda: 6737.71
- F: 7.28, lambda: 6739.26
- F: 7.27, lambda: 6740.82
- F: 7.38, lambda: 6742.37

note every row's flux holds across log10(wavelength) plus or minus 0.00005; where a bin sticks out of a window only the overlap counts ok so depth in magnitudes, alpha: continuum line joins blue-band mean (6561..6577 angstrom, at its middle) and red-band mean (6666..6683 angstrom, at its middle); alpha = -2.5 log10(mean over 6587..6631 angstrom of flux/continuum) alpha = -0.06 mag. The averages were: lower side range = 6.88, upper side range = 7.4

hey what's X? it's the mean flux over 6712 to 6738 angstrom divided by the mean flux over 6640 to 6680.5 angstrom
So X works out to 0.98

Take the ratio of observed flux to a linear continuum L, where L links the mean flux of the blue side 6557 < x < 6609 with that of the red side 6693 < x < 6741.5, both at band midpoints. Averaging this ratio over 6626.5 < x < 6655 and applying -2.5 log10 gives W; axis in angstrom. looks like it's -0.03 mag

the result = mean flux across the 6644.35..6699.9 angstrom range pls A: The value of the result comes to 7.42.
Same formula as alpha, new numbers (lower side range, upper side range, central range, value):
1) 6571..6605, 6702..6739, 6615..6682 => -0.01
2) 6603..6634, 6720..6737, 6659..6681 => 0.01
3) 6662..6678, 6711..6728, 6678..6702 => -0.01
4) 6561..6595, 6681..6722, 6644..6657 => -0.03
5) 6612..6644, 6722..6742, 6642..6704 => 0.00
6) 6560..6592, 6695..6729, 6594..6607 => -0.04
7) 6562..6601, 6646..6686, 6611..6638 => -0.02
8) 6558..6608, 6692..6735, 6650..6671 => -0.02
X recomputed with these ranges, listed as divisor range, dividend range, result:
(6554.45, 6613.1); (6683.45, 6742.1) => 1.01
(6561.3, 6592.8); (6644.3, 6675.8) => 1.04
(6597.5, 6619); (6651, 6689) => 0.98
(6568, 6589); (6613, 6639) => 1.01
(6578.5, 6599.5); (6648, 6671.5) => 1.00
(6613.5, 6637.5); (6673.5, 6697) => 0.99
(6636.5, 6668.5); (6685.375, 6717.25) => 0.99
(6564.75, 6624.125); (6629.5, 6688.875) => 1.00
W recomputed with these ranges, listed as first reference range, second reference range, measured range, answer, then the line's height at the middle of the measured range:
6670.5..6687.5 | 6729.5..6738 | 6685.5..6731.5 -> 0.00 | 7.32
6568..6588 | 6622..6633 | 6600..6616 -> -0.02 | 7.43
